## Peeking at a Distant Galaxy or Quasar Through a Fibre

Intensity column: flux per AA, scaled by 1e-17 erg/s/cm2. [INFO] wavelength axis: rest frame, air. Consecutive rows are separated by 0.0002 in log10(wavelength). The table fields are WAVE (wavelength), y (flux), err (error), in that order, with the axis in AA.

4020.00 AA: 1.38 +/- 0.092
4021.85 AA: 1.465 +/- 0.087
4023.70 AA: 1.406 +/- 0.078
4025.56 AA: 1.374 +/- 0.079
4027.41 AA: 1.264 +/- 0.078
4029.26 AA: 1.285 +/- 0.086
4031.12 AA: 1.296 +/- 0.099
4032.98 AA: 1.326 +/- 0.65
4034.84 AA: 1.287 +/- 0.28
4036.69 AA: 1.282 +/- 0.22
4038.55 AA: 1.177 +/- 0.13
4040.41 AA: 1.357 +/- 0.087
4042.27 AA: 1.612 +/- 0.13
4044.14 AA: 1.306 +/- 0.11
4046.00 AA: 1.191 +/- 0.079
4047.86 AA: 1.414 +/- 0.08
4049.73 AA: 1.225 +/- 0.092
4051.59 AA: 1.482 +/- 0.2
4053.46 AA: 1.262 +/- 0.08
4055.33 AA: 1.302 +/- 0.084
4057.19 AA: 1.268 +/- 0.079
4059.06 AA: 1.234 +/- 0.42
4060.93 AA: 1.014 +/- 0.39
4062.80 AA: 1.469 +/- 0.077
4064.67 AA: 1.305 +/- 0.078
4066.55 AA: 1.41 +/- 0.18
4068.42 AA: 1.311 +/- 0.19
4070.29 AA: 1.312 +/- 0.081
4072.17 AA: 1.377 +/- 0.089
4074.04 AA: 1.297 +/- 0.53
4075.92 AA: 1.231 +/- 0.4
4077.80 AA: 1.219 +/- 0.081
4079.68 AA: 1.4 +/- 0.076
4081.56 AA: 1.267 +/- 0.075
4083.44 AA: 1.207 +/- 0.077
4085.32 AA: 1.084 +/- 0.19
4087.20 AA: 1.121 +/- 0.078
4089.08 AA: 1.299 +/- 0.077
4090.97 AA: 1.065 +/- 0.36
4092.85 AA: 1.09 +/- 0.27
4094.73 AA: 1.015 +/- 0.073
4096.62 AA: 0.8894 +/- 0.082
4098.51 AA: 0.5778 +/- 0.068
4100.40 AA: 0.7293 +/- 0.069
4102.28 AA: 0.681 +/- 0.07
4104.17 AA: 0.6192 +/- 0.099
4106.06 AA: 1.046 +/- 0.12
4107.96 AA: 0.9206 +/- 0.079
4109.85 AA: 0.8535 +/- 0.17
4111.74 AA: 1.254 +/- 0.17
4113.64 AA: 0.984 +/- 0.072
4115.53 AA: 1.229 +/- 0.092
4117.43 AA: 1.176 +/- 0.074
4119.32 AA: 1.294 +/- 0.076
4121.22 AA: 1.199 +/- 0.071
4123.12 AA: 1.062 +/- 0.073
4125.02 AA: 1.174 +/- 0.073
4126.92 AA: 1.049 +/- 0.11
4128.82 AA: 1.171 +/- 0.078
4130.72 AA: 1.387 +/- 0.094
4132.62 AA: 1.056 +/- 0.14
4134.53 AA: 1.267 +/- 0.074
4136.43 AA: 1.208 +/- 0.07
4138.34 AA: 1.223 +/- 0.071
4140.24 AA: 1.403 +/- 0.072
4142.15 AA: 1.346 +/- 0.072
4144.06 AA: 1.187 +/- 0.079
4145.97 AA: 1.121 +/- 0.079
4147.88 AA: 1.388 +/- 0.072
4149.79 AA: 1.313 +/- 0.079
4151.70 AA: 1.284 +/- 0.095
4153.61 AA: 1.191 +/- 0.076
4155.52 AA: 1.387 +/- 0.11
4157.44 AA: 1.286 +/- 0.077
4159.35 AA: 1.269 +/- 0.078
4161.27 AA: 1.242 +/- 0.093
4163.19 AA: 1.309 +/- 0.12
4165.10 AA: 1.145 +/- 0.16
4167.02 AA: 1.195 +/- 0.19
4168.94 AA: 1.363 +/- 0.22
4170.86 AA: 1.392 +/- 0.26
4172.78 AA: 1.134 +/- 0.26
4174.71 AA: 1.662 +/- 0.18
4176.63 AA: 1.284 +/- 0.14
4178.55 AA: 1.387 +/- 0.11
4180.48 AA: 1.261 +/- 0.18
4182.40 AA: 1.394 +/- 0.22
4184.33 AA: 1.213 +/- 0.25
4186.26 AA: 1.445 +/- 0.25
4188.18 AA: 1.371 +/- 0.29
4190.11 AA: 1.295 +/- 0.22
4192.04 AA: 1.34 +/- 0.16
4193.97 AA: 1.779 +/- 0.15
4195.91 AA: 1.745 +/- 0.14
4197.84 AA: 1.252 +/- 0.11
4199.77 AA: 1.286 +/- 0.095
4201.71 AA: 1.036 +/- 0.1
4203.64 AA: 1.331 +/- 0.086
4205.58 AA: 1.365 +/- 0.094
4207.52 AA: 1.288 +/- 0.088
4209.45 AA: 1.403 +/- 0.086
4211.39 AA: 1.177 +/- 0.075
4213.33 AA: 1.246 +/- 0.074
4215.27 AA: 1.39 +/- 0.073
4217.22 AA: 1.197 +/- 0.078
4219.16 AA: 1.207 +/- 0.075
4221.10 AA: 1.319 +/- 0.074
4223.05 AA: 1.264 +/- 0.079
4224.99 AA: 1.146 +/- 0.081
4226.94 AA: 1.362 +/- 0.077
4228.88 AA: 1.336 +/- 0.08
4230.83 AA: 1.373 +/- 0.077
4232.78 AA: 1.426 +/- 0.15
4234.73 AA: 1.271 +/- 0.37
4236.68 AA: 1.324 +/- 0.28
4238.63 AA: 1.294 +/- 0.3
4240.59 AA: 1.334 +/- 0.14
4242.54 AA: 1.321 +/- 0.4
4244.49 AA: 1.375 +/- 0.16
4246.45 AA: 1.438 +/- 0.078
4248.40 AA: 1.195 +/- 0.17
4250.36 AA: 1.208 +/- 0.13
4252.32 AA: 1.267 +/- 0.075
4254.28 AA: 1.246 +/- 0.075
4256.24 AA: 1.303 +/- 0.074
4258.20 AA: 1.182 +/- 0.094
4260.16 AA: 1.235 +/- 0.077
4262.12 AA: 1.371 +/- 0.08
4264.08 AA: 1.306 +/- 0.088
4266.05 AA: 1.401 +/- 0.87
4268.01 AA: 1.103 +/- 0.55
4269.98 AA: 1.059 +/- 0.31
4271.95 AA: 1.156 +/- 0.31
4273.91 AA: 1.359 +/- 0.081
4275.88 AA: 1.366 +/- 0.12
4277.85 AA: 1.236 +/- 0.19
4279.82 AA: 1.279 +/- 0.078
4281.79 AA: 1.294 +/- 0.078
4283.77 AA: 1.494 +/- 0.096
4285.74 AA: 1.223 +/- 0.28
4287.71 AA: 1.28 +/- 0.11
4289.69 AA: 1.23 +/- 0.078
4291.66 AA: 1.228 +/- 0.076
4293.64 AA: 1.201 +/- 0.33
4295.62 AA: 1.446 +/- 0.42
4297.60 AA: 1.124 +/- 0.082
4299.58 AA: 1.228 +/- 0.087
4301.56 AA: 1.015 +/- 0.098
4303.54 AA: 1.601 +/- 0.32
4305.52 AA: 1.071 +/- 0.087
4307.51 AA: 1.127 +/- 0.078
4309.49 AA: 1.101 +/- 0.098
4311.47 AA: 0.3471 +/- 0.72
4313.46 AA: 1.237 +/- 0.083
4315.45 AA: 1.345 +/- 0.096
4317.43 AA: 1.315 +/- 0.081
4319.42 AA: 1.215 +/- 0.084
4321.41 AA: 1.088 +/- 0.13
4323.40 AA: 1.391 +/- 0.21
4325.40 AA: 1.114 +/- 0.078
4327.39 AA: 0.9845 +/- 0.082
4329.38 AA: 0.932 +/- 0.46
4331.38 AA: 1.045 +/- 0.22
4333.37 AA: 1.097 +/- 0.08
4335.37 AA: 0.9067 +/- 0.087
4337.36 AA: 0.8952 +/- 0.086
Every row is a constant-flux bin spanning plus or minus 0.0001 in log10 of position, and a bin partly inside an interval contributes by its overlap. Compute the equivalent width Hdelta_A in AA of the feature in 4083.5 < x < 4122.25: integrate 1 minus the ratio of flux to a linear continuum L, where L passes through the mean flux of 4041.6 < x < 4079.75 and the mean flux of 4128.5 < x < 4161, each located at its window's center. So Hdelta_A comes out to 8.3 AA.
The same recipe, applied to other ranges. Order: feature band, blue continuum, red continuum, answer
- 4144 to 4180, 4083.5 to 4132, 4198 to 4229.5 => -4.17 AA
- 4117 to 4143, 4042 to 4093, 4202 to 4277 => 1.30 AA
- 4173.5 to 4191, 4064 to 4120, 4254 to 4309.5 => -2.81 AA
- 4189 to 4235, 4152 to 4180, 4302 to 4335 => -2.95 AA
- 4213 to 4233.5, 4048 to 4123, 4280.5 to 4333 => -2.28 AA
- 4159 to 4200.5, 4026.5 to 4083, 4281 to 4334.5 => -3.81 AA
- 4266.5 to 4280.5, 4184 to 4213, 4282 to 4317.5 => 0.13 AA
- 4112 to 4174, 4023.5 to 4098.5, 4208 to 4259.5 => 1.94 AA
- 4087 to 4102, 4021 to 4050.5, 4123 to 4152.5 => 3.78 AA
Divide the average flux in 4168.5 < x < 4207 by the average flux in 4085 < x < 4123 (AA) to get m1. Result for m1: 1.4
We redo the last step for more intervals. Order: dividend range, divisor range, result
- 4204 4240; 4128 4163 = 1.03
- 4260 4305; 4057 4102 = 1.09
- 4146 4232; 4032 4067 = 1.01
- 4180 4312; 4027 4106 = 1.07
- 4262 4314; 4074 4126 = 1.14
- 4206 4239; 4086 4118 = 1.33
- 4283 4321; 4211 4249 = 0.92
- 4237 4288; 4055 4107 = 1.13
